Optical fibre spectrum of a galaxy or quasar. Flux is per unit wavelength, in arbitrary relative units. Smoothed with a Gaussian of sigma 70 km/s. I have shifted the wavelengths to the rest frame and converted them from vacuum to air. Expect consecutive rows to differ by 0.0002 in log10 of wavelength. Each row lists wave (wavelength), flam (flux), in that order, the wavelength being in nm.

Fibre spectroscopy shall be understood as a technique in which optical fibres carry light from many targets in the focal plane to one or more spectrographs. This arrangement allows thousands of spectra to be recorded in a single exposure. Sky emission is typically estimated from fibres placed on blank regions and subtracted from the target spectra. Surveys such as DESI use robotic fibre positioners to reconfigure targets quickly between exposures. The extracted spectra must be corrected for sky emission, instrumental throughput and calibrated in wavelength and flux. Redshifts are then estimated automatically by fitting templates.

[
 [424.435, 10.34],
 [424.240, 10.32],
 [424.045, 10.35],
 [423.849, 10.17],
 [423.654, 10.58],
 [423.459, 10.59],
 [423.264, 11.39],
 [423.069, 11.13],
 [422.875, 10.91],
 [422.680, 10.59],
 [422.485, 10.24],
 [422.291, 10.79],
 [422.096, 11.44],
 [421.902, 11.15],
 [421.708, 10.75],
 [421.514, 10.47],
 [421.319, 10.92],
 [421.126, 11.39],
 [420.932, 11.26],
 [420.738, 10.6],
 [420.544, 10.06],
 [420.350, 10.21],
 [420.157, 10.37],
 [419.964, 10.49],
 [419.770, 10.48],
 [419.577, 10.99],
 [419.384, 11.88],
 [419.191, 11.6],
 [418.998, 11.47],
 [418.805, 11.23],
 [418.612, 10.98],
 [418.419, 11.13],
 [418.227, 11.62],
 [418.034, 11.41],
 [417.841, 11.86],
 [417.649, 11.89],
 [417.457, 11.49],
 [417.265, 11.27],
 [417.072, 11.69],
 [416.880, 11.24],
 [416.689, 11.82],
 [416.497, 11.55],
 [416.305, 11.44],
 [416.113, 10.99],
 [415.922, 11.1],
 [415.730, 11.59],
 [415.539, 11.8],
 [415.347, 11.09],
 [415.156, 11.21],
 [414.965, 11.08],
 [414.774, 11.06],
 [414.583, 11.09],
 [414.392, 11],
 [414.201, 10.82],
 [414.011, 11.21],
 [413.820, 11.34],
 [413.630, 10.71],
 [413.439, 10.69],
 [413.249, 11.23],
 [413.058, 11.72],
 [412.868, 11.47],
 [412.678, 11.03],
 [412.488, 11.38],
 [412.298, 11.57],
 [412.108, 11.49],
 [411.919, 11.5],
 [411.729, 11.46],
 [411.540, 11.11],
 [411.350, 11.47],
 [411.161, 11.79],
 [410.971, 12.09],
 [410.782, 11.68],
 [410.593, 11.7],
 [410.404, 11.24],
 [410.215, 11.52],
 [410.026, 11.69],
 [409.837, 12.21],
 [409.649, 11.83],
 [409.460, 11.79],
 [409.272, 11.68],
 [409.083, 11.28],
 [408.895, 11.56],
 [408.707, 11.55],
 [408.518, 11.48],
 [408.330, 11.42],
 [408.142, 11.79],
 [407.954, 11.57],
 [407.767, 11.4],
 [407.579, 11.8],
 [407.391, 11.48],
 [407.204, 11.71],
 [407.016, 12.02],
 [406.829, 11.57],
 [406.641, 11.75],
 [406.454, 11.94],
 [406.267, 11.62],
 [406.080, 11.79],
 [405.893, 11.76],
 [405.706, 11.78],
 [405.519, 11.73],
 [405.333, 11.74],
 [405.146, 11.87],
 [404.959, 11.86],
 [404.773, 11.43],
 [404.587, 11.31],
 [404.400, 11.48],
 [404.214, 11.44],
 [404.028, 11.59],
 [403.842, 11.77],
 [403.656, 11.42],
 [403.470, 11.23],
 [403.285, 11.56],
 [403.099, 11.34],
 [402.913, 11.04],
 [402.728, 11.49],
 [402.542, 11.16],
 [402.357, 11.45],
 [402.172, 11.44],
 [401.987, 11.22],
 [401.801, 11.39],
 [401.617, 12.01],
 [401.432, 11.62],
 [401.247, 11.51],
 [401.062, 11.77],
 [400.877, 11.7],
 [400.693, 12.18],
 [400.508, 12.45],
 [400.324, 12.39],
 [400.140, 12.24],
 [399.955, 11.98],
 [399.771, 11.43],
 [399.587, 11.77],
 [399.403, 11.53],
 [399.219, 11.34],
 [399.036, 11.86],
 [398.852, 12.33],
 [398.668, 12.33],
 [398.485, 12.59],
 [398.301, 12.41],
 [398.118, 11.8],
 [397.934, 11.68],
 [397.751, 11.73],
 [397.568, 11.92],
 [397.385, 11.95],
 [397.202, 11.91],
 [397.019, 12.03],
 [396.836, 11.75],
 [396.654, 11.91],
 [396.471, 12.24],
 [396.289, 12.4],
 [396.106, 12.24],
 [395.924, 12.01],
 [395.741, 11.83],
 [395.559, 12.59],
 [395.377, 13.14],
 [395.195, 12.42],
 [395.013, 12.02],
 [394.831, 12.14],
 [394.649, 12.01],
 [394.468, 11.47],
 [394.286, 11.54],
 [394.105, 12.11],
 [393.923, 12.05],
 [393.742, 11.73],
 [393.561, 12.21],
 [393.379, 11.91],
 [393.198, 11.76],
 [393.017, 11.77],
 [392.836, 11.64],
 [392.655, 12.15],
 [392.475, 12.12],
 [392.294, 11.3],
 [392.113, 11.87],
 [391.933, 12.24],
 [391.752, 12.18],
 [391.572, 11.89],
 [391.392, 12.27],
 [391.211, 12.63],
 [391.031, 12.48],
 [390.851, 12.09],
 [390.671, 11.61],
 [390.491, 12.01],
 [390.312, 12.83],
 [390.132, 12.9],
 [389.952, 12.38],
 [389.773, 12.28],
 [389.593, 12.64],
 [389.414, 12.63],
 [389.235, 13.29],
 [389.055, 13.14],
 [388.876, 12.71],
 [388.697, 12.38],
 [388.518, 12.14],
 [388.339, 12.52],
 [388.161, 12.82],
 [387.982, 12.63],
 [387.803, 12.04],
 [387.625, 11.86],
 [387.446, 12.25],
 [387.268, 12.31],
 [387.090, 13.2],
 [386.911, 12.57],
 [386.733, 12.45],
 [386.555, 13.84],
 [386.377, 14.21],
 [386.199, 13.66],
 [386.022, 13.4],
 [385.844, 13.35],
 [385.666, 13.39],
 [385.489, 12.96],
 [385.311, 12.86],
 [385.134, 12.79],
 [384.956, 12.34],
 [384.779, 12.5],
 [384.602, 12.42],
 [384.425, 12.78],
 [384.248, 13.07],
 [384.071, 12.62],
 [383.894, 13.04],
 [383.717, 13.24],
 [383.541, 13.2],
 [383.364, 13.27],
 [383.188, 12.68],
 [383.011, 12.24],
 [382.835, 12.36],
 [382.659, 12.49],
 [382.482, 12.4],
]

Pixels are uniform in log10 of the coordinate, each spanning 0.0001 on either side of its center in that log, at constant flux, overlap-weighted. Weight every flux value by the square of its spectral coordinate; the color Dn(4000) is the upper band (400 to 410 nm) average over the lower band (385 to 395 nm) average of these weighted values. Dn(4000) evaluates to 1.0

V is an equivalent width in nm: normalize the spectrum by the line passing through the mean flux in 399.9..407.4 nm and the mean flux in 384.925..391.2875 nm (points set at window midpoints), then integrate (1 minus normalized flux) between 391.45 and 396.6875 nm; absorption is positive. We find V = 0.12 nm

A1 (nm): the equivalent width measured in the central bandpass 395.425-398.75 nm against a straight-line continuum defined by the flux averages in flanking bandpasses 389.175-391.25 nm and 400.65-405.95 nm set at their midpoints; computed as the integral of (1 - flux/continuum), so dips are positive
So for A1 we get -0.03 nm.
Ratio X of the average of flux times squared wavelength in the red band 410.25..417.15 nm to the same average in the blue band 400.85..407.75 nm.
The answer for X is 1.03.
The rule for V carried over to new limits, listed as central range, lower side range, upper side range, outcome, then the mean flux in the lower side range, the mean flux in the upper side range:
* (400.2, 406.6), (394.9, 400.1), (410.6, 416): 0.07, 12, 11.3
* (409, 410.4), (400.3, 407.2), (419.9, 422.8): -0.04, 11.6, 10.7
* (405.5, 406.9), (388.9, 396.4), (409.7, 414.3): -0.01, 12.2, 11.4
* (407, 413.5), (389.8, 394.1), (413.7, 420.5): -0.05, 12.1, 11.2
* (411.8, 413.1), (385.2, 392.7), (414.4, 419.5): 0.02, 12.6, 11.4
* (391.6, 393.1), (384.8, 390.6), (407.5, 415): 0.07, 12.8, 11.4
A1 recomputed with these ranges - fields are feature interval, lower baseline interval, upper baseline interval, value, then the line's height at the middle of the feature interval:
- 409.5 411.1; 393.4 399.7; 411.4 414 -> -0.05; 11.4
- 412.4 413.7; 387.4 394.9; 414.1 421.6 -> 0.02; 11.4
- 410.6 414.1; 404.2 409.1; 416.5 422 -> 0.01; 11.4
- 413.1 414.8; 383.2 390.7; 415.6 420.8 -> 0.06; 11.4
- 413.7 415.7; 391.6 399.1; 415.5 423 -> 0.02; 11.3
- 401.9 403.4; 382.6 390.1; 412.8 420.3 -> 0.08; 12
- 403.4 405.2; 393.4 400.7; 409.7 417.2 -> 0.03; 11.7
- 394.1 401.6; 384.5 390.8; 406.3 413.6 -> 0.11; 12.2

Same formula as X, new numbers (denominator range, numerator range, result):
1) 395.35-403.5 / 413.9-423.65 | 1.03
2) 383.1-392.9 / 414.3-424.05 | 1.02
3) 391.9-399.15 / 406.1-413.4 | 1.03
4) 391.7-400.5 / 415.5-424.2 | 1.04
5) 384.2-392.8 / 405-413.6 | 1.02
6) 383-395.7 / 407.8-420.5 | 1.03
